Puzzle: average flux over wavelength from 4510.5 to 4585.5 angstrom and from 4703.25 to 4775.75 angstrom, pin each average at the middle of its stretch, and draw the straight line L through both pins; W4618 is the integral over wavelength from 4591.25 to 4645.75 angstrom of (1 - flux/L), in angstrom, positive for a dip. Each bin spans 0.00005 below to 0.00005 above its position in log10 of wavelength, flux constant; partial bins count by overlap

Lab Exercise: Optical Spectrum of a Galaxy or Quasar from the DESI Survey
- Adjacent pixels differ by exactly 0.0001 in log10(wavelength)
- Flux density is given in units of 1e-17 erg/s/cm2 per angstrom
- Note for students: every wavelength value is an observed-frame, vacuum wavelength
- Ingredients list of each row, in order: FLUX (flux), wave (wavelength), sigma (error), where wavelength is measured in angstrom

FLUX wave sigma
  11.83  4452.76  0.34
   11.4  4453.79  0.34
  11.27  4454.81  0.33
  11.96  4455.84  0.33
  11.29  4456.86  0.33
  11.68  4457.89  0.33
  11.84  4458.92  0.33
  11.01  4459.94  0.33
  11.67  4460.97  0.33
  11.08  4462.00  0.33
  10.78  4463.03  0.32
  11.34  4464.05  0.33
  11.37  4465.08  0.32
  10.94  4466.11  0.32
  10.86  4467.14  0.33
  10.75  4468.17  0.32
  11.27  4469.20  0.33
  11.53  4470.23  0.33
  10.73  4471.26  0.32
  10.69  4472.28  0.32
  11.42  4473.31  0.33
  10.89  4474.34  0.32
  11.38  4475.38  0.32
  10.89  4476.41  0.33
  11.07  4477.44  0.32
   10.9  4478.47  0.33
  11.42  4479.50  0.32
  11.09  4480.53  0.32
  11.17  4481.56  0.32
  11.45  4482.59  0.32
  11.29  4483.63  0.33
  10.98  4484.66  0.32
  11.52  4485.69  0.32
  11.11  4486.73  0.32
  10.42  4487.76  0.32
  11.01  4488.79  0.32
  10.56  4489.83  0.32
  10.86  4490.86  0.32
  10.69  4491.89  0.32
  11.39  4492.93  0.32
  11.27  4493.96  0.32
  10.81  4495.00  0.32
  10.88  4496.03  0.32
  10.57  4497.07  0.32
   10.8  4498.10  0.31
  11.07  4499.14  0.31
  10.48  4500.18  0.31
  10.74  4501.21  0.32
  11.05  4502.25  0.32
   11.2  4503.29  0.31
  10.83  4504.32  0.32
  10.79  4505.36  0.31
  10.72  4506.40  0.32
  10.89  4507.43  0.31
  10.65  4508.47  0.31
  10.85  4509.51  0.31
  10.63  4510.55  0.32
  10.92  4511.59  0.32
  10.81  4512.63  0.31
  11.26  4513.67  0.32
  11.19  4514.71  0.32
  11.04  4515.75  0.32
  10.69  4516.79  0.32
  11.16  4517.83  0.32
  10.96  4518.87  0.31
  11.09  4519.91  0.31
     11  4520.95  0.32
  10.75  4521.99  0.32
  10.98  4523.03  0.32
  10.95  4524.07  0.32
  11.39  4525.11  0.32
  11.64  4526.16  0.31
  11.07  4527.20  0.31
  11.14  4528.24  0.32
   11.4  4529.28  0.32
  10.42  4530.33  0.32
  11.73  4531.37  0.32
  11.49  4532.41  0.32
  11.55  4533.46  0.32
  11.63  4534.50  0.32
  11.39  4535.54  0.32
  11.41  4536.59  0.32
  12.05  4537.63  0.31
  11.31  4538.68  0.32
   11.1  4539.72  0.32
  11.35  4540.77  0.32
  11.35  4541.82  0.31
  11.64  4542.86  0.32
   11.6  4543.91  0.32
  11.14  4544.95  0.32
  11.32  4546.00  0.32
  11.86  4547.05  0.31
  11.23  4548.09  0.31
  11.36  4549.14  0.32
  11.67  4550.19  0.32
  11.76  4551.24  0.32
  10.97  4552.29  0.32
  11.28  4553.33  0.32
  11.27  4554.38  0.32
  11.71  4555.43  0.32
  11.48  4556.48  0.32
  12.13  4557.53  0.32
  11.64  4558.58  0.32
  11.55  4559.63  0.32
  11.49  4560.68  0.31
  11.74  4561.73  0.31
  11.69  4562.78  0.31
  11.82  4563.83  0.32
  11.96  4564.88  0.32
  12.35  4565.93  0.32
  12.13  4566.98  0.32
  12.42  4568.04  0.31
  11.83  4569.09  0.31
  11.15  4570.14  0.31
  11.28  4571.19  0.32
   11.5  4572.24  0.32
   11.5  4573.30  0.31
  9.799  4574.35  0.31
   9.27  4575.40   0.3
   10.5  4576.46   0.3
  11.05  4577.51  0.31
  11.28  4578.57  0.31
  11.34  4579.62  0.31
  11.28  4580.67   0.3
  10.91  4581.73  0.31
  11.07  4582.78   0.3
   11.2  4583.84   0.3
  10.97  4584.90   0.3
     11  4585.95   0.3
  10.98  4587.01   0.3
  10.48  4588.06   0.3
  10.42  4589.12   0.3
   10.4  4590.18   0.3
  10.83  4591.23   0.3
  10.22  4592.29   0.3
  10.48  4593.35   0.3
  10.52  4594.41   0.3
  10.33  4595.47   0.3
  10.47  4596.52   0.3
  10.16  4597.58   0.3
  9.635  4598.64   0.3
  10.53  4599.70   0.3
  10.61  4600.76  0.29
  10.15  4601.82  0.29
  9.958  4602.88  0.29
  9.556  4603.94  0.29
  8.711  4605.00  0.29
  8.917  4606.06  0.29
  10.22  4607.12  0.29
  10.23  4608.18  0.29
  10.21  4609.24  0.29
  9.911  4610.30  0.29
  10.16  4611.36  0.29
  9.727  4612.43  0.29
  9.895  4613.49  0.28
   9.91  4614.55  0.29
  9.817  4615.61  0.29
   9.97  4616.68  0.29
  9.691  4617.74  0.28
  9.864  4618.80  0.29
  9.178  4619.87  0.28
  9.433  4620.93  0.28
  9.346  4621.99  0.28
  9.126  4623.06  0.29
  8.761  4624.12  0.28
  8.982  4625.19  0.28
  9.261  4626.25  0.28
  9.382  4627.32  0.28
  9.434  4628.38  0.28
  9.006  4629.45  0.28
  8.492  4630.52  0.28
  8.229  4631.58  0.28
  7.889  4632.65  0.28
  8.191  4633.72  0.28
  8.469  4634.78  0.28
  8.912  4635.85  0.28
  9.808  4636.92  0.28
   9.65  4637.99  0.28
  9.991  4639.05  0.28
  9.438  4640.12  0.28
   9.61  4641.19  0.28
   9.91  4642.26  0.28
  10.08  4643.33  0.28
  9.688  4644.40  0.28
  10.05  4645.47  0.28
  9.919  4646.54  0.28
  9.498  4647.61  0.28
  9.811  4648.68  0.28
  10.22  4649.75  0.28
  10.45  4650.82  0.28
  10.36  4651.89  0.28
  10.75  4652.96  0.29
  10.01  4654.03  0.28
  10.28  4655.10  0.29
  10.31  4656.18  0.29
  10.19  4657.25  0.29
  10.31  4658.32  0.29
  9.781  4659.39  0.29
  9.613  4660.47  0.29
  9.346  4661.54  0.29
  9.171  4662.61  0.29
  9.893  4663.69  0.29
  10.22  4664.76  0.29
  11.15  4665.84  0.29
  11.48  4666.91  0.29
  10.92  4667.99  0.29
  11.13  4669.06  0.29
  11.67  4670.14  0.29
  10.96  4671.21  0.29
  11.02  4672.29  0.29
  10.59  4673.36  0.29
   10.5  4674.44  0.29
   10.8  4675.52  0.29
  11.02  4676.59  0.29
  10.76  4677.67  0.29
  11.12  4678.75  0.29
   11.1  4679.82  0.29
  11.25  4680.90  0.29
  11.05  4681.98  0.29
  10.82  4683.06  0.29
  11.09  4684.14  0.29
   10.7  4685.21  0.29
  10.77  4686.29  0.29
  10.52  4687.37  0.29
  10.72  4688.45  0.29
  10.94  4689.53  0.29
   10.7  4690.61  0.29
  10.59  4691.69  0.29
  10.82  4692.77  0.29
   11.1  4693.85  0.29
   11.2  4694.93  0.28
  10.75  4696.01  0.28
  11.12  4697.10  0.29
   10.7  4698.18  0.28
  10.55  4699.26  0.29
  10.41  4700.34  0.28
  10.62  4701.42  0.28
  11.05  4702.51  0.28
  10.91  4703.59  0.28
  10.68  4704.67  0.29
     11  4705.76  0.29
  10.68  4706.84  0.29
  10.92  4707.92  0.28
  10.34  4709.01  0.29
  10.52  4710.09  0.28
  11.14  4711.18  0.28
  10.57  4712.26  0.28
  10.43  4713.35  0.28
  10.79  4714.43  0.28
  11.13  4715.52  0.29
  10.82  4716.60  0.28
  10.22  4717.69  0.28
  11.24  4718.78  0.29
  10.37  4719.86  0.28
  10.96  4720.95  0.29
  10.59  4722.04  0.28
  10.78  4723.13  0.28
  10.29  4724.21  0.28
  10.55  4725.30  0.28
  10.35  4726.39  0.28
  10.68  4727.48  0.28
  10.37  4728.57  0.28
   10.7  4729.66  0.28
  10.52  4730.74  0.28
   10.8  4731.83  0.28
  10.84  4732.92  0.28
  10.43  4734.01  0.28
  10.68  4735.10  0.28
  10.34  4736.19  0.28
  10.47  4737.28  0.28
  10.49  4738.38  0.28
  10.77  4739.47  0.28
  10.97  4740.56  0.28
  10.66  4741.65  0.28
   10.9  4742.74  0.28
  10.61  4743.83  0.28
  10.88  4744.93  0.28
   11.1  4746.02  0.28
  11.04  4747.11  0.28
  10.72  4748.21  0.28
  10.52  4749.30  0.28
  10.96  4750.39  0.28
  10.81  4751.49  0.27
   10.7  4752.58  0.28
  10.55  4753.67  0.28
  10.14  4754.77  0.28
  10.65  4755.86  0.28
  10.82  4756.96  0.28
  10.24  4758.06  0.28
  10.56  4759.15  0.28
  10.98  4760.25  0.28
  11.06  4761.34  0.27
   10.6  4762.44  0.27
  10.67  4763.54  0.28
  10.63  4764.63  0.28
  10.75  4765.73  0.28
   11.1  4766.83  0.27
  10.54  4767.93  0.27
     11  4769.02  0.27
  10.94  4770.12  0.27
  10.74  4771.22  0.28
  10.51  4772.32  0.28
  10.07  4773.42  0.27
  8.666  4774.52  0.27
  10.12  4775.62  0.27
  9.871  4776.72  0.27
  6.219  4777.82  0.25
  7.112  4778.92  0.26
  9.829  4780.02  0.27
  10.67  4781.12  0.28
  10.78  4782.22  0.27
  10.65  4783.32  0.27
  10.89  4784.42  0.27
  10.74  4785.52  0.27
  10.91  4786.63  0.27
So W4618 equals 7.1 angstrom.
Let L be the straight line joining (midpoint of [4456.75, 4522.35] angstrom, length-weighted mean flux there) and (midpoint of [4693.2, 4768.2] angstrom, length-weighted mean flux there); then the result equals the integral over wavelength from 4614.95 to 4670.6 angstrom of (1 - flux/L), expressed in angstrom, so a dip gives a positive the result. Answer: 5.6 angstrom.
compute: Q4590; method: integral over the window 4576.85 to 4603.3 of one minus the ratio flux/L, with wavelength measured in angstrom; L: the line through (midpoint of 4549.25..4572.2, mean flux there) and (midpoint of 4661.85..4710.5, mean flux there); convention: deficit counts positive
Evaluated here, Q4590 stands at 1.9 angstrom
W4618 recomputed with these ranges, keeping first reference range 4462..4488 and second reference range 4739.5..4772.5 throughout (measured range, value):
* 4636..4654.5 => 1.62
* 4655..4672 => 0.70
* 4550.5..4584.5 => -1.25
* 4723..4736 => 0.26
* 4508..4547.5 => -0.63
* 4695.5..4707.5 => 0.05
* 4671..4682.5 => -0.08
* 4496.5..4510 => 0.30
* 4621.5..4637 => 2.91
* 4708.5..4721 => 0.11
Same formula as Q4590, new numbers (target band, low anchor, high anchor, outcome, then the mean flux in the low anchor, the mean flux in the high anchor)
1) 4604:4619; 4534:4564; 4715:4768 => 1.93 angstrom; 11.5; 10.7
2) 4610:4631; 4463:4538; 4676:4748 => 2.74 angstrom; 11.1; 10.8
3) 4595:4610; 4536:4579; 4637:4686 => 1.38 angstrom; 11.4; 10.4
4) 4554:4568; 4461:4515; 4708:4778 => -1.19 angstrom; 11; 10.6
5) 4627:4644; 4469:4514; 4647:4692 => 2.37 angstrom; 11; 10.6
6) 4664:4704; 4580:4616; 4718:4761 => -1.37 angstrom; 10.3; 10.7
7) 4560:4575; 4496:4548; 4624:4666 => -1.47 angstrom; 11.1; 9.61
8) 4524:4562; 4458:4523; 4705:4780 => -1.87 angstrom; 11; 10.5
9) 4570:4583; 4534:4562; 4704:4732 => 0.51 angstrom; 11.5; 10.7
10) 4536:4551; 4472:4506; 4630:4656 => -1.39 angstrom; 11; 9.58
